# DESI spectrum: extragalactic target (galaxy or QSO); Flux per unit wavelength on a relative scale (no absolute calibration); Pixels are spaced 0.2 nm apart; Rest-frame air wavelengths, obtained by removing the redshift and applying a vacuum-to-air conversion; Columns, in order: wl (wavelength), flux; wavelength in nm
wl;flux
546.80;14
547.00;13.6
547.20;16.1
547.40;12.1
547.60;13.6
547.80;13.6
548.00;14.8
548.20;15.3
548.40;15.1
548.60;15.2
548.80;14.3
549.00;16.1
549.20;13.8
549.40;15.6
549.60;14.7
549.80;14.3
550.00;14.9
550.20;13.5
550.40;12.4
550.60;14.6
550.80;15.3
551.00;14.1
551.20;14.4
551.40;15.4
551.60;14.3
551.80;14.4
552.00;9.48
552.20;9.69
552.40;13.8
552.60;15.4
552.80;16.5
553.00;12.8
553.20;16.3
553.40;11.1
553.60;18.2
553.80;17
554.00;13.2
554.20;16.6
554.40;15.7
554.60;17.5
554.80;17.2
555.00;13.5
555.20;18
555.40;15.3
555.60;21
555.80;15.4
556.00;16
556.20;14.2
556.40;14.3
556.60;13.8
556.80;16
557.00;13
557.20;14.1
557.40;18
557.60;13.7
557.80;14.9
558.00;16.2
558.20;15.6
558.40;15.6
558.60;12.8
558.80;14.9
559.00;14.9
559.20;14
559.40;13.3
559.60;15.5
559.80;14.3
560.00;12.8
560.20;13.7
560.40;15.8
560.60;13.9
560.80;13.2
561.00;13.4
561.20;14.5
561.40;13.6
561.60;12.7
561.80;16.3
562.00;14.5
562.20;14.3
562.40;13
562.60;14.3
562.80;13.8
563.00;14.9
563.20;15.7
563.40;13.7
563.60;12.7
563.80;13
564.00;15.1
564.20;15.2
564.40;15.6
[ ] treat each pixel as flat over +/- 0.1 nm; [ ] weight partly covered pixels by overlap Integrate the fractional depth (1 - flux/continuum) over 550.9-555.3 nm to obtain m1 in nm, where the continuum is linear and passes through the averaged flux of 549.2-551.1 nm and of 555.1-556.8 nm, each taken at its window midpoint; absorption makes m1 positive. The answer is 0.13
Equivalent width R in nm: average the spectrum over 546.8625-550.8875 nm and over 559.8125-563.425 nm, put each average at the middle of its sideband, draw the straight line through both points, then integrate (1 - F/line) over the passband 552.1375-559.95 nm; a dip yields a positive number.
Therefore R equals -0.469 nm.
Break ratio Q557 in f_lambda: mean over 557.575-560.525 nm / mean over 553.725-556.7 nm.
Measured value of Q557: 0.91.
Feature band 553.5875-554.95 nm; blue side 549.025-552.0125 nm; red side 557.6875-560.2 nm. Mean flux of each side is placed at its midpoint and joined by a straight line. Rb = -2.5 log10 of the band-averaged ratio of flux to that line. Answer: -0.13 mag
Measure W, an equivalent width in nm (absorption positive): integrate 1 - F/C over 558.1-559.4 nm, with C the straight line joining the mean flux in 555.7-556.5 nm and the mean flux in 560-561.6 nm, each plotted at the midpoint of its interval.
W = -0.02 nm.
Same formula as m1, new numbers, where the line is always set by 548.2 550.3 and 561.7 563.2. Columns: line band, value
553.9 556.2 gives -0.24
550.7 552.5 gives 0.16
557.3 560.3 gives -0.02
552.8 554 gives -0.03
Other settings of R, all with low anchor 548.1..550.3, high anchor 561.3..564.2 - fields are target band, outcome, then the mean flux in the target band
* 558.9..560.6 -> 0.004 nm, 14.3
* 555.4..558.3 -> -0.201 nm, 15.4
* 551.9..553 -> 0.126 nm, 13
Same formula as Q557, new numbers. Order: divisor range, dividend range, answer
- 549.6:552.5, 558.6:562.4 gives 1.04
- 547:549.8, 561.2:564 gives 0.97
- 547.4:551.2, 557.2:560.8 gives 1.01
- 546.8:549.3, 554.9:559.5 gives 1.05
